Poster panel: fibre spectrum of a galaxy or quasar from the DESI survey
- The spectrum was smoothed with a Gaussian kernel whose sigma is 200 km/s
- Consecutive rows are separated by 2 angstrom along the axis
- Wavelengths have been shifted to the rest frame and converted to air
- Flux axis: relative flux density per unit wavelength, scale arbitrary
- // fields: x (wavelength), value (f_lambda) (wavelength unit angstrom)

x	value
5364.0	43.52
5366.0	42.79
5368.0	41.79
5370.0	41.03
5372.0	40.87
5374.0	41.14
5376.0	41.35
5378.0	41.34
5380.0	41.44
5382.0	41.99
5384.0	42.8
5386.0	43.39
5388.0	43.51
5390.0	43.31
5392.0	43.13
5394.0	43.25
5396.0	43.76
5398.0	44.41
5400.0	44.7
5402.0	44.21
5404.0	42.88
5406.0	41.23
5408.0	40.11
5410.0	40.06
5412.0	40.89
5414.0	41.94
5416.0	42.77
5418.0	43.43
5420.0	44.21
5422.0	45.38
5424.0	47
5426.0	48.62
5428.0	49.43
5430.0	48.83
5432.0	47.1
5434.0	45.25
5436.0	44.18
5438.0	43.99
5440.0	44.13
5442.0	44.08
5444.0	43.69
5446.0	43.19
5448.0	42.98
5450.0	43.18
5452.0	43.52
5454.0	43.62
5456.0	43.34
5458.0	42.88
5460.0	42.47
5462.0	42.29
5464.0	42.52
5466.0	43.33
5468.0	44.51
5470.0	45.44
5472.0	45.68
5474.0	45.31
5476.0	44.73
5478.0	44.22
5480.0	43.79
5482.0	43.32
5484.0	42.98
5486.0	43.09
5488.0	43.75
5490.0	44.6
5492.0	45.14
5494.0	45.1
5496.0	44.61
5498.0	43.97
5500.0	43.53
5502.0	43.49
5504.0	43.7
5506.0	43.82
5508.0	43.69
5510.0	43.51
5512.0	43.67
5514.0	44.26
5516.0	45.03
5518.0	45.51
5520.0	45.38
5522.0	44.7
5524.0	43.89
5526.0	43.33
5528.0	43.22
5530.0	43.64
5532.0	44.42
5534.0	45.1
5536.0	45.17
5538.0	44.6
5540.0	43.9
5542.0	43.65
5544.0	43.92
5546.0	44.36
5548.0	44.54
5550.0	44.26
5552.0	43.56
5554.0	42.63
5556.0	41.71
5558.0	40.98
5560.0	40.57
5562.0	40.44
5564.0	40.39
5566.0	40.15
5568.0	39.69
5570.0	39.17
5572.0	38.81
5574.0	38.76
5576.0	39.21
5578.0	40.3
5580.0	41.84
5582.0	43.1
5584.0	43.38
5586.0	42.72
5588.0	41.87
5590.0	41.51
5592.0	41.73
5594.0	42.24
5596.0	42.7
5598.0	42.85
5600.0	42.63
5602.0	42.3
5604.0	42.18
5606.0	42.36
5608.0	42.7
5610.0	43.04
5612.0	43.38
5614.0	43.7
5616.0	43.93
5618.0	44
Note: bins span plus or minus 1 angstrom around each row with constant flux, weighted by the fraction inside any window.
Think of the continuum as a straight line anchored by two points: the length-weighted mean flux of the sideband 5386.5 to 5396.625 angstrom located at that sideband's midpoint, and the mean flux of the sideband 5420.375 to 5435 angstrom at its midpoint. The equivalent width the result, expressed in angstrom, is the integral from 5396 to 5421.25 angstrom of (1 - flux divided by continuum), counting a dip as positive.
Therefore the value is 1.4 angstrom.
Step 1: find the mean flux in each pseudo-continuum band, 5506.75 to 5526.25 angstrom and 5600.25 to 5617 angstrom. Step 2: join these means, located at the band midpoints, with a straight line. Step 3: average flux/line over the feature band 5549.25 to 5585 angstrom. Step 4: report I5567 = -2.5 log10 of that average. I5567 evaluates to 0.07 mag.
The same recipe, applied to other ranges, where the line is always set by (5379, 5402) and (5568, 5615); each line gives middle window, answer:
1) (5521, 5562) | -0.034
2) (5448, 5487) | -0.024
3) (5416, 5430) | -0.078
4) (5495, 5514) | -0.034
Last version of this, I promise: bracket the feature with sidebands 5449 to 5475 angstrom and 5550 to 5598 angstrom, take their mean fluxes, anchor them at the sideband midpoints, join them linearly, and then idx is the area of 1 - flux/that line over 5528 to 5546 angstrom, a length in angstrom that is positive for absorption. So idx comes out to -0.9 angstrom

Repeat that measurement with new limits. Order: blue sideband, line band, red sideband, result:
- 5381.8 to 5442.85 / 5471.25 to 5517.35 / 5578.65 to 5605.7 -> -0.9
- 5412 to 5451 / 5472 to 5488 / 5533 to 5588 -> -0.1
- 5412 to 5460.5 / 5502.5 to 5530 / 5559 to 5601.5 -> -0.9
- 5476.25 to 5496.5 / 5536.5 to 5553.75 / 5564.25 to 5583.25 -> -1.1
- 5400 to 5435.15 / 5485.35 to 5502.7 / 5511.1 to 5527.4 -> 0.1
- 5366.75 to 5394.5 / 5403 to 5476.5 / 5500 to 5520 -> -1.6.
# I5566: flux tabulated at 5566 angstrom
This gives 40.15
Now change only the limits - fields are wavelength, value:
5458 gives 42.88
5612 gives 43.38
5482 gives 43.32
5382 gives 41.99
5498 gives 43.97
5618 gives 44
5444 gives 43.69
